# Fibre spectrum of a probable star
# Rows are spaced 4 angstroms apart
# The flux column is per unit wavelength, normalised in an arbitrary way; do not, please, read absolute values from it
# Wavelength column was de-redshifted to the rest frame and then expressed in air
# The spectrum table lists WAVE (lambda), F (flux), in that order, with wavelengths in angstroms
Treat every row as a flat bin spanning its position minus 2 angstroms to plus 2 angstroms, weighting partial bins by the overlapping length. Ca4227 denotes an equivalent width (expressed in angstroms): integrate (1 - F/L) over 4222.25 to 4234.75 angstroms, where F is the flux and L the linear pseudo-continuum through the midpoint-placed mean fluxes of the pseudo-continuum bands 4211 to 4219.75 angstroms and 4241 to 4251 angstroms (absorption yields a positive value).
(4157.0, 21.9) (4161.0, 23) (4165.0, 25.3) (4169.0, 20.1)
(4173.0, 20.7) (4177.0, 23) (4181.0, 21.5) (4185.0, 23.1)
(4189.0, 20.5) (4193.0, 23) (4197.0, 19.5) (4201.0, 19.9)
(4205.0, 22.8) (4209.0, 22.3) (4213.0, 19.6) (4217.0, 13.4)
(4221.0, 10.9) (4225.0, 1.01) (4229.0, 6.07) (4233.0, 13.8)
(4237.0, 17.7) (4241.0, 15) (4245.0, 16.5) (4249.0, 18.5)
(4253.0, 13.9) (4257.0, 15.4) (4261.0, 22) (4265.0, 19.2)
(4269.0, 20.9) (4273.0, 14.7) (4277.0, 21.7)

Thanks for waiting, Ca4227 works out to 7.2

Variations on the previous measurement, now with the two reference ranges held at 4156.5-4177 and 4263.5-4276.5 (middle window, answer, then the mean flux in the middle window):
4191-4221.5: 2.4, 19.3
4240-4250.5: 1.5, 16.7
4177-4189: -0.2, 22.1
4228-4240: 4.0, 13.3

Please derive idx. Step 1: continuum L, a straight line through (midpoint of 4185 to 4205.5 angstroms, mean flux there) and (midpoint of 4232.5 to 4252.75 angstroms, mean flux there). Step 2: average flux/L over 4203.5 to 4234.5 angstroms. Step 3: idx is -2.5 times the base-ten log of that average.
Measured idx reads 0.37 mag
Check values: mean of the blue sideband 21.2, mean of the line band 13.6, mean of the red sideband 16.3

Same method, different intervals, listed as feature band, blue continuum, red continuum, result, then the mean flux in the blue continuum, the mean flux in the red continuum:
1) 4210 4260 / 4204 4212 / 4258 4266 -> 0.46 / 22.2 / 20.1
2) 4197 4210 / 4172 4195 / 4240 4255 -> -0.06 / 22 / 16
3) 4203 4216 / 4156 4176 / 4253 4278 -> -0.02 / 22.3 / 18.5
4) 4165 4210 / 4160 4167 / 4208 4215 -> 0.04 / 24.3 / 20.8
